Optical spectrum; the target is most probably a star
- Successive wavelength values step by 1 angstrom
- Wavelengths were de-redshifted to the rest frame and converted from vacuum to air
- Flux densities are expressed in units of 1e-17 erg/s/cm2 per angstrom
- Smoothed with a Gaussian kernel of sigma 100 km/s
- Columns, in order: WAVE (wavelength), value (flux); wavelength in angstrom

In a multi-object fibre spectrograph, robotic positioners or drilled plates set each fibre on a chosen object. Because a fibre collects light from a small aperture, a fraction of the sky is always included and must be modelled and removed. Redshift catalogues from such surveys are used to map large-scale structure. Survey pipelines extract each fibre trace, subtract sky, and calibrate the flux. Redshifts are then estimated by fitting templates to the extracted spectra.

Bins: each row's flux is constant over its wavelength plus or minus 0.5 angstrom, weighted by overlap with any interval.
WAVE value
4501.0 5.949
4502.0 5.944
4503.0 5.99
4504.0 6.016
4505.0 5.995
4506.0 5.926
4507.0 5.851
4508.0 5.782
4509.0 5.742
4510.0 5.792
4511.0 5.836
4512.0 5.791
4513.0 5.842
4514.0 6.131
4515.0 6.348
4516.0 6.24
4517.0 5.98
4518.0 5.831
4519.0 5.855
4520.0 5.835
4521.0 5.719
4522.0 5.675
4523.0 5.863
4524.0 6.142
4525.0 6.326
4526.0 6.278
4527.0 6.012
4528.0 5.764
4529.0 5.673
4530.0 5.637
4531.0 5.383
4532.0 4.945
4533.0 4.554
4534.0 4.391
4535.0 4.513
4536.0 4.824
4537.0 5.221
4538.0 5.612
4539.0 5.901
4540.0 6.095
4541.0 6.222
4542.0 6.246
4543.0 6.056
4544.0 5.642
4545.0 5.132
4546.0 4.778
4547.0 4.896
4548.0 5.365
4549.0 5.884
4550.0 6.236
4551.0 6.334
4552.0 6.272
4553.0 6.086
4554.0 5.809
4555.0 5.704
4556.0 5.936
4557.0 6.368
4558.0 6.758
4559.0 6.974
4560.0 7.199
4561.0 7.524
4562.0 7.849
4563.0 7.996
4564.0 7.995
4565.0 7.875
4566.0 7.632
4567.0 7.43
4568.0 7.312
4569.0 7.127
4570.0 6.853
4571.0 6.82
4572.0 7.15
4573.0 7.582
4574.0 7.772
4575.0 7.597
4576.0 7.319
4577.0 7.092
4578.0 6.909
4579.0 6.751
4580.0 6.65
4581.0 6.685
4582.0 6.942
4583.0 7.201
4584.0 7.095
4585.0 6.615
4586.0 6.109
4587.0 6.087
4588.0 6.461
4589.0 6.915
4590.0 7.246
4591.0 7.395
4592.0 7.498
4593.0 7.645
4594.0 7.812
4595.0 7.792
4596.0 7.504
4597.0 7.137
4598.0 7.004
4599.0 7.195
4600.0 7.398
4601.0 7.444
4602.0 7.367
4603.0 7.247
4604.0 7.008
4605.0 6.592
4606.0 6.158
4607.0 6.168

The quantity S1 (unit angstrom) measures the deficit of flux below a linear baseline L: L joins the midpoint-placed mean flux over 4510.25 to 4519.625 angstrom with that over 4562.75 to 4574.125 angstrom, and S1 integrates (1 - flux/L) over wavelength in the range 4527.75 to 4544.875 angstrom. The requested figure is 2.9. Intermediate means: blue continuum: 5.98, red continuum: 7.44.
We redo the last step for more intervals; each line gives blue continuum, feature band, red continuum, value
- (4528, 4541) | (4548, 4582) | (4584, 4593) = -4.16 angstrom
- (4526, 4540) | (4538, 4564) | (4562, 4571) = 1.09 angstrom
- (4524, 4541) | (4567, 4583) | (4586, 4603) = -1.09 angstrom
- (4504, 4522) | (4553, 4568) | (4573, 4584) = -0.58 angstrom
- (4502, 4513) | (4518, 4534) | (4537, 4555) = 0.43 angstrom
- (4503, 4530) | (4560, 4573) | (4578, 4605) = -1.50 angstrom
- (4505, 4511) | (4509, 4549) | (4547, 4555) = 1.48 angstrom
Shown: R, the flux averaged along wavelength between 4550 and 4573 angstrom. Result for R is 6.95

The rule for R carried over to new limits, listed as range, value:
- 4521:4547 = 5.55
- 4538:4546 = 5.81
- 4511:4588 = 6.29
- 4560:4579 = 7.41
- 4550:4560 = 6.3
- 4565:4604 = 7.16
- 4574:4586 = 6.98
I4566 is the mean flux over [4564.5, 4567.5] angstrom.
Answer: 7.65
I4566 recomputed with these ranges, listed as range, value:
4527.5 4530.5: 5.69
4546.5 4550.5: 5.6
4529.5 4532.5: 5.32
